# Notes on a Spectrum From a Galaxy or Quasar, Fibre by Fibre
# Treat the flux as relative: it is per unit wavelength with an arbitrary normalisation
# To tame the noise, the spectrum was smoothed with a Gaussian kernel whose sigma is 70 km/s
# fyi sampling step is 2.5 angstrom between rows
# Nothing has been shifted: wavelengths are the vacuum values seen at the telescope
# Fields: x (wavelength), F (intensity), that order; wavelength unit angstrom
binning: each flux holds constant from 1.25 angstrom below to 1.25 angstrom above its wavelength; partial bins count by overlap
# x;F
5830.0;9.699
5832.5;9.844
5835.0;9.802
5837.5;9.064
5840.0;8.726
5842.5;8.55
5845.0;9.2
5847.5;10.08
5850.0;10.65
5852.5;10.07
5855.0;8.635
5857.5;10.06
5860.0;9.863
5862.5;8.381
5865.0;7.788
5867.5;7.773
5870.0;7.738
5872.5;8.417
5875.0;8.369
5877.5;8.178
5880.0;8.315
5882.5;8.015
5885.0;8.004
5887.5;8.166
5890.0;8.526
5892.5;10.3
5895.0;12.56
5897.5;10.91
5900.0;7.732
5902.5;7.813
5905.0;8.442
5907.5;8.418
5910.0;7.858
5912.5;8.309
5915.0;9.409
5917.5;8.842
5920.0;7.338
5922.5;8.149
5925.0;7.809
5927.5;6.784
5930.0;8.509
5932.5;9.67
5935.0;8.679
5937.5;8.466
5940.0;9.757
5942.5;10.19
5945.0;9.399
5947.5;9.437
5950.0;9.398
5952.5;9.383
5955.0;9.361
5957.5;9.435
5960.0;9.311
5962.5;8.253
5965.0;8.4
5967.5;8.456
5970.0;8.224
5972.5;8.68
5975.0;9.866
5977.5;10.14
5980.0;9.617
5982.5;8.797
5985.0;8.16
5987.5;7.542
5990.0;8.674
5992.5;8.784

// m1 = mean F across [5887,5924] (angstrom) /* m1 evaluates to 8.86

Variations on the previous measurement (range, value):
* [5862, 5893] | 8.26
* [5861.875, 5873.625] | 8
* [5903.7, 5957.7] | 8.76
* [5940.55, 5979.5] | 9.21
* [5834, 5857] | 9.44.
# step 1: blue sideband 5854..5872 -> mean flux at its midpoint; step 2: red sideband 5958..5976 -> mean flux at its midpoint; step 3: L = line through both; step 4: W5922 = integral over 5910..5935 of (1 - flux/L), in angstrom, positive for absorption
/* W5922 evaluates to 1.1 angstrom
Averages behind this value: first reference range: 8.6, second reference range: 8.75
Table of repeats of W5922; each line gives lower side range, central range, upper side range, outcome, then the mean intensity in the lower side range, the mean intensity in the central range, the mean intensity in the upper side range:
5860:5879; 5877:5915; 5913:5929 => -3.09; 8.21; 8.8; 8.07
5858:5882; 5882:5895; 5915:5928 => -1.25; 8.36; 9.02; 8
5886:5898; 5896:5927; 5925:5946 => 3.53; 10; 8.41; 8.86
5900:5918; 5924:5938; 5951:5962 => 0.77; 8.38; 8.32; 9.3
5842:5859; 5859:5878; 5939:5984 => 2.55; 9.66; 8.3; 9.22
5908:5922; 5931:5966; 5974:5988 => -2.04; 8.34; 9.22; 9.08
